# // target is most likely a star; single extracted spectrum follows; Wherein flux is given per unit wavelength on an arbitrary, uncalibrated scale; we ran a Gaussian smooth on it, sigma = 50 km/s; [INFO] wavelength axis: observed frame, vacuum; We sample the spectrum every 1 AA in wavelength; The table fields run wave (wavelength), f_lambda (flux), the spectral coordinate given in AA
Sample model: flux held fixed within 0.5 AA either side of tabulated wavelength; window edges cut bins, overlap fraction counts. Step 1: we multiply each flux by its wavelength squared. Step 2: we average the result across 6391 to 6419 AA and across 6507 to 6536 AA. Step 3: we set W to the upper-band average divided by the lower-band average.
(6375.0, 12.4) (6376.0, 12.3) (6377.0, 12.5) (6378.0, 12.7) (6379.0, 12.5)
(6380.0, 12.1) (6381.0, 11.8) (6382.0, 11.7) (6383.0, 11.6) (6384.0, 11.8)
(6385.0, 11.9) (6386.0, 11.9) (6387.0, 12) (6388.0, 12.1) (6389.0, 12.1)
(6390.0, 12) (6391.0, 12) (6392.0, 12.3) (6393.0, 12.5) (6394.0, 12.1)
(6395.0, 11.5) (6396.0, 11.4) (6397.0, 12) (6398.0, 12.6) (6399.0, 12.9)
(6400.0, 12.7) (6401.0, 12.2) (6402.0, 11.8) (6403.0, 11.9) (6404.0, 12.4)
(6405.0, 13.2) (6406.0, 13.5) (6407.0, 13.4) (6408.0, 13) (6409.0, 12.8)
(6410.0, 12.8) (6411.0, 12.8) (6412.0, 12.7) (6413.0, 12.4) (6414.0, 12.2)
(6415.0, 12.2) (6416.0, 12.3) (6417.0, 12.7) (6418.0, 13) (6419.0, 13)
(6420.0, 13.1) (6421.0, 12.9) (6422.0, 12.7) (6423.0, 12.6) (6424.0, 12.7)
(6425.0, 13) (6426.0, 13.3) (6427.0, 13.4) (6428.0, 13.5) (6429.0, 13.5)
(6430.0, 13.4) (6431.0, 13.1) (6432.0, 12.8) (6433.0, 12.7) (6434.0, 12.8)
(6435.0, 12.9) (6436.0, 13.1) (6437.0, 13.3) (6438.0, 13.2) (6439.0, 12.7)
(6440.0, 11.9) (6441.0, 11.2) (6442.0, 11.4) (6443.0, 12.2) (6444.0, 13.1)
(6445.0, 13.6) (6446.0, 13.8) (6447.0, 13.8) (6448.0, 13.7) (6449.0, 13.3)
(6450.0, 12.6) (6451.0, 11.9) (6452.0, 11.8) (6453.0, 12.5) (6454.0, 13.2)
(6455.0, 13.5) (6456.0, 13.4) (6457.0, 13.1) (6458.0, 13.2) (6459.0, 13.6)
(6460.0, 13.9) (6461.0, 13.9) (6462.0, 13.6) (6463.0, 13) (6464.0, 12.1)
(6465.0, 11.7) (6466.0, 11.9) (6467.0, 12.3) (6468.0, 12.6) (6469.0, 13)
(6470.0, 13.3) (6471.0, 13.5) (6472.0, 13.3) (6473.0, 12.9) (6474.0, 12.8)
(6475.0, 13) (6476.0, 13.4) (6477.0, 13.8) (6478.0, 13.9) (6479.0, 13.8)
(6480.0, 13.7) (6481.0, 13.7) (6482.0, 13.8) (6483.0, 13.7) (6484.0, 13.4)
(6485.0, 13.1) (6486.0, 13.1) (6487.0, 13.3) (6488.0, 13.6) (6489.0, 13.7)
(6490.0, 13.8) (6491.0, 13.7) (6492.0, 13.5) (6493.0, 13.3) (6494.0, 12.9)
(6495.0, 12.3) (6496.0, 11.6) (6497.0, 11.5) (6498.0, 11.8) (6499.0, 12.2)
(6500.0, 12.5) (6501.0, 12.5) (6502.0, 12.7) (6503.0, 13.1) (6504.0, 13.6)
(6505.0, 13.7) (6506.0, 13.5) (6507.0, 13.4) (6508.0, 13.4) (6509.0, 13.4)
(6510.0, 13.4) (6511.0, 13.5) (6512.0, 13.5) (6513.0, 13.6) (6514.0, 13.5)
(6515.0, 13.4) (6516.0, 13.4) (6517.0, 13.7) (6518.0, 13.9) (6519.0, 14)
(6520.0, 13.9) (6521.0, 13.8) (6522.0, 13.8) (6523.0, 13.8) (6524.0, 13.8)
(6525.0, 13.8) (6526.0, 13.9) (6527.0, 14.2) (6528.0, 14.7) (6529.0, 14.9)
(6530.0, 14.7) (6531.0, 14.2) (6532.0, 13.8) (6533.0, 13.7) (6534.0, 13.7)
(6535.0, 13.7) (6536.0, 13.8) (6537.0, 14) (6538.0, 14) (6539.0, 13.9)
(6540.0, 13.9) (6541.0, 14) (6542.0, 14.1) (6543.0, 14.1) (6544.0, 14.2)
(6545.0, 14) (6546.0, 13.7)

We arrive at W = 1.1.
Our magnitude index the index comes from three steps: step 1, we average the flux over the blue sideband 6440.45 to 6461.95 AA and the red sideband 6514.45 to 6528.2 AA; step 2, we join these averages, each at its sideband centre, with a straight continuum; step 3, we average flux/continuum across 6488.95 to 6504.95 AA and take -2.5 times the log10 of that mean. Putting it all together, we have 0.06 mag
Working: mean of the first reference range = 13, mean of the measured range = 12.8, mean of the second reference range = 13.8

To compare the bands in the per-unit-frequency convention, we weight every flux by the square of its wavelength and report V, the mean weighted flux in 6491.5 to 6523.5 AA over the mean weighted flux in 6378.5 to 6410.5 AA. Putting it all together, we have 1.11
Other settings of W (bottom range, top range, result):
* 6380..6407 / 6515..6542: 1.20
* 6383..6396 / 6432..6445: 1.07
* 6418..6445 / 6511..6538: 1.11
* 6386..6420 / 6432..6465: 1.05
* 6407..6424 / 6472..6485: 1.08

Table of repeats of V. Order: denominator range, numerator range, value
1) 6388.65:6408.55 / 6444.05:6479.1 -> 1.08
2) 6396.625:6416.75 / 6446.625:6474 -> 1.05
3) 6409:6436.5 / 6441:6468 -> 1.01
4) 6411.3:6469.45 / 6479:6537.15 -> 1.07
